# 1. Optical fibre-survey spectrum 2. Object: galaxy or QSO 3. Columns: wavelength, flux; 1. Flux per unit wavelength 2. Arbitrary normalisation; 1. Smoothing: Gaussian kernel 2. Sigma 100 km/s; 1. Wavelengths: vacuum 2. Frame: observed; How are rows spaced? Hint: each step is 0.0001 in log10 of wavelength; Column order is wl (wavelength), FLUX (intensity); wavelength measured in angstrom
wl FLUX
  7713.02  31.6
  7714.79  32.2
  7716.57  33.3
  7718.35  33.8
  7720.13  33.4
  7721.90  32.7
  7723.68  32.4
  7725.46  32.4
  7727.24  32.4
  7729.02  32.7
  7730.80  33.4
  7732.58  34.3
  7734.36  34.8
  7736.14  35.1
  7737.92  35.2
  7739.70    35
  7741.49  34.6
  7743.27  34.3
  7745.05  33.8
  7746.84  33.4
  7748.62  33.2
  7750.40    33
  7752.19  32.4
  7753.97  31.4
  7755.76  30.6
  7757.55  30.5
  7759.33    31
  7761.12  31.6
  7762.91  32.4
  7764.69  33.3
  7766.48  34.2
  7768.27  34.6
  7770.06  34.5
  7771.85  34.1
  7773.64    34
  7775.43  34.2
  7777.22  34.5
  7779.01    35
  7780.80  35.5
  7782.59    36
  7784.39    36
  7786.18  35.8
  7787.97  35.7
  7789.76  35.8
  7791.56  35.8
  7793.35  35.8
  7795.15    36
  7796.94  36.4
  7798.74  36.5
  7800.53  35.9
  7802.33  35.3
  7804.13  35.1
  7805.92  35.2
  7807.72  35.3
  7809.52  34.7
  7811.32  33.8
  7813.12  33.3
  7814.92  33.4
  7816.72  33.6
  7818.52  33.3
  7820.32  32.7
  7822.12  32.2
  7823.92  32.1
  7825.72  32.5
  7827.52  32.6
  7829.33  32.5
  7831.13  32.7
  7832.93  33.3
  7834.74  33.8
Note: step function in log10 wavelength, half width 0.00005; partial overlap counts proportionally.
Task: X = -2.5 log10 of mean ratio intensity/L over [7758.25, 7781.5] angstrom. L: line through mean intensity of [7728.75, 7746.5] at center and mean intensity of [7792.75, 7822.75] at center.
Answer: 0.02 mag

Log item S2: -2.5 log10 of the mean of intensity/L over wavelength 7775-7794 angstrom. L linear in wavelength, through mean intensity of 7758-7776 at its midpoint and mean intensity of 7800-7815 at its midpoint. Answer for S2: -0.05 mag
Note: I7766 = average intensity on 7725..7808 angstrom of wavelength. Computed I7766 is 34.2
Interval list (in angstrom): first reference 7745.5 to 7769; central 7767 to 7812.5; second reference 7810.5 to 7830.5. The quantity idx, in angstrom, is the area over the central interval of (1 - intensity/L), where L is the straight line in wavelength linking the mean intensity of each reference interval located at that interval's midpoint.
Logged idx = -3.6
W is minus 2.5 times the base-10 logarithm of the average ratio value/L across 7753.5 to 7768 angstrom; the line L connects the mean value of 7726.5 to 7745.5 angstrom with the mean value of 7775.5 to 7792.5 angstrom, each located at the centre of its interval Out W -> 0.093 mag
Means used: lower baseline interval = 34.2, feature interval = 32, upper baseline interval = 35.5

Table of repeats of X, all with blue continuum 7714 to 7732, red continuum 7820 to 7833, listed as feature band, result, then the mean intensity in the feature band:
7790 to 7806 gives -0.10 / 35.8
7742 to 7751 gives -0.03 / 33.6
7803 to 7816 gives -0.06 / 34.4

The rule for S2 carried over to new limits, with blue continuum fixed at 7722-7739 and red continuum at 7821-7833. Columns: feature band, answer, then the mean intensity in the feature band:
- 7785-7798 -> -0.095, 35.9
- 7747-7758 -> 0.045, 32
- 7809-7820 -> -0.030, 33.6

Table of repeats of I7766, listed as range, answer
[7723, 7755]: 33.5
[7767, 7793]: 35.1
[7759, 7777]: 33.5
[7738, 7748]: 34.3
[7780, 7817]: 35.3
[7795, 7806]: 35.8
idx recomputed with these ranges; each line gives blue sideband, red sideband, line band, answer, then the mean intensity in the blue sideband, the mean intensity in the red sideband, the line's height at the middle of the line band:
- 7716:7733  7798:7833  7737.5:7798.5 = -1.31 angstrom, 33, 33.8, 33.4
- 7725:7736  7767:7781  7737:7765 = 0.91 angstrom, 33.5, 34.5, 34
